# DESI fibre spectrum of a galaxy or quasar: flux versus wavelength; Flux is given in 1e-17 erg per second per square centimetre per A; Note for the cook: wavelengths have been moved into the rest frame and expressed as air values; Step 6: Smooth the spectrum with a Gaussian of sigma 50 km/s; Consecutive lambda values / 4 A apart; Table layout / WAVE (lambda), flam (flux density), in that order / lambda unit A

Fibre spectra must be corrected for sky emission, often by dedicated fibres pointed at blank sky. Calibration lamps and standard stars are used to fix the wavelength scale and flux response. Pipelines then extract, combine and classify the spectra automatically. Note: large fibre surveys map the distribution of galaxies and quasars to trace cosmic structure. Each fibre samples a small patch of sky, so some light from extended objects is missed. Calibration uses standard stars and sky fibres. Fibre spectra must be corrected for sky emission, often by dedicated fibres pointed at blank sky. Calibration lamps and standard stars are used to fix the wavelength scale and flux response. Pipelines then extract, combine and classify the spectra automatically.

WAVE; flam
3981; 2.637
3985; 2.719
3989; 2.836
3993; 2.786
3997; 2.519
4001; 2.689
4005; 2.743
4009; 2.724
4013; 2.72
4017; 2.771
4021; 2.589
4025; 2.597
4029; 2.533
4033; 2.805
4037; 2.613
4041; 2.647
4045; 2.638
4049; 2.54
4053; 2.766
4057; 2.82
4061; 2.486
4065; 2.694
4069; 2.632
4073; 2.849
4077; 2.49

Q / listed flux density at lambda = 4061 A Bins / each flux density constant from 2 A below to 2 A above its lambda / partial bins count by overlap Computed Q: 2.486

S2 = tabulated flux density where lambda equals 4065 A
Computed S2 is 2.694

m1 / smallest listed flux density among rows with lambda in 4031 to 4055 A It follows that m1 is 2.54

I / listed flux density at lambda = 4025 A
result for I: 2.597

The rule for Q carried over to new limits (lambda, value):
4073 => 2.849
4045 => 2.638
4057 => 2.82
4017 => 2.771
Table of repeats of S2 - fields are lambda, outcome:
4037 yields 2.613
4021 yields 2.589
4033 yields 2.805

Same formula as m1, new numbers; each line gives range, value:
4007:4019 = 2.72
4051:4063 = 2.486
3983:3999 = 2.519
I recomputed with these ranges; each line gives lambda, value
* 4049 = 2.54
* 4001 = 2.689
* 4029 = 2.533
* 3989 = 2.836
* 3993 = 2.786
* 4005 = 2.743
